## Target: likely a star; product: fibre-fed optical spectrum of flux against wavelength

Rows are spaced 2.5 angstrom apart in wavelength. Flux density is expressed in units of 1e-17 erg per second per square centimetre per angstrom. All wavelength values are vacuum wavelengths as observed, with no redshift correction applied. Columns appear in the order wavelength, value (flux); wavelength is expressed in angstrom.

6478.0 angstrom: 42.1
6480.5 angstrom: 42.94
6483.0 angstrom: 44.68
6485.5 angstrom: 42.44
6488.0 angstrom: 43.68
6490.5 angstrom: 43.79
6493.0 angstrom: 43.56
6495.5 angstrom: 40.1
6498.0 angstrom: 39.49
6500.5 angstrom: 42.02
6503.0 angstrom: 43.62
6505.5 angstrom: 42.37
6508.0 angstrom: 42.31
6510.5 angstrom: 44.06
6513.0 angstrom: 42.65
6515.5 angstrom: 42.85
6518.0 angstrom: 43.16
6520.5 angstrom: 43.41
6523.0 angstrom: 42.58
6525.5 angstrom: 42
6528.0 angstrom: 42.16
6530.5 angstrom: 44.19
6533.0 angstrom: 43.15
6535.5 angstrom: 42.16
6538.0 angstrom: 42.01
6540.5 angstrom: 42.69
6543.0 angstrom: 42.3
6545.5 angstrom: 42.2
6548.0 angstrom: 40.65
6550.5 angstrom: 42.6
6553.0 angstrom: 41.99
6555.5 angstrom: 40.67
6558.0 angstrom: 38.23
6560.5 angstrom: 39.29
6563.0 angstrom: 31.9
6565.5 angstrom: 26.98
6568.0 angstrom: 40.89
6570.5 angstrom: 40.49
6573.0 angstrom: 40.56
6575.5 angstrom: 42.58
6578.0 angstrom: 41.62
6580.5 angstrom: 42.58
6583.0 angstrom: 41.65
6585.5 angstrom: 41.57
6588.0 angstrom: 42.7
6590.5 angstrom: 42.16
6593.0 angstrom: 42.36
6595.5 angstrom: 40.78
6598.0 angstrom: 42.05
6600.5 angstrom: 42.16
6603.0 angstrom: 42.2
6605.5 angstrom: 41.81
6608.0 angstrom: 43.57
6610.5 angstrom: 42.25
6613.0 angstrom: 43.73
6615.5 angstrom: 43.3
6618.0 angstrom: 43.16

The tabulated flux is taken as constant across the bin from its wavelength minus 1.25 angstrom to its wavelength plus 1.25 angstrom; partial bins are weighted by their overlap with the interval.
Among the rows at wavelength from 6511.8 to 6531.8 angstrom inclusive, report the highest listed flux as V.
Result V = 44.19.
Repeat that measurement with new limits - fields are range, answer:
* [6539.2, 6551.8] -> 42.69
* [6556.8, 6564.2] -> 39.29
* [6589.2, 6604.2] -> 42.36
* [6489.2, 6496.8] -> 43.79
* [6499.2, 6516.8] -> 44.06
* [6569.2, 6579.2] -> 42.58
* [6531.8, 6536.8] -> 43.15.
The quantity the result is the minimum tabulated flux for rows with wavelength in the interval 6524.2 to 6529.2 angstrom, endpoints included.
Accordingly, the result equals 42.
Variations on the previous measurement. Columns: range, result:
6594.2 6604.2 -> 40.78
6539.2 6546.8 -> 42.2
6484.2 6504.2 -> 39.49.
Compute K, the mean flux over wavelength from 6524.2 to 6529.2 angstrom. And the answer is 42.1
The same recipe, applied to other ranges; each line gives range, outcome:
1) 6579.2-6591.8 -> 42.1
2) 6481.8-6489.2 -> 43.6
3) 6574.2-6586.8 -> 42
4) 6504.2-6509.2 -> 42.4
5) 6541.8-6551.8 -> 41.9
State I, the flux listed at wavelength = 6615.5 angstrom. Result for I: 43.3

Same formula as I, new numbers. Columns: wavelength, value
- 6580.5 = 42.58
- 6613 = 43.73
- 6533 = 43.15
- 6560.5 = 39.29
